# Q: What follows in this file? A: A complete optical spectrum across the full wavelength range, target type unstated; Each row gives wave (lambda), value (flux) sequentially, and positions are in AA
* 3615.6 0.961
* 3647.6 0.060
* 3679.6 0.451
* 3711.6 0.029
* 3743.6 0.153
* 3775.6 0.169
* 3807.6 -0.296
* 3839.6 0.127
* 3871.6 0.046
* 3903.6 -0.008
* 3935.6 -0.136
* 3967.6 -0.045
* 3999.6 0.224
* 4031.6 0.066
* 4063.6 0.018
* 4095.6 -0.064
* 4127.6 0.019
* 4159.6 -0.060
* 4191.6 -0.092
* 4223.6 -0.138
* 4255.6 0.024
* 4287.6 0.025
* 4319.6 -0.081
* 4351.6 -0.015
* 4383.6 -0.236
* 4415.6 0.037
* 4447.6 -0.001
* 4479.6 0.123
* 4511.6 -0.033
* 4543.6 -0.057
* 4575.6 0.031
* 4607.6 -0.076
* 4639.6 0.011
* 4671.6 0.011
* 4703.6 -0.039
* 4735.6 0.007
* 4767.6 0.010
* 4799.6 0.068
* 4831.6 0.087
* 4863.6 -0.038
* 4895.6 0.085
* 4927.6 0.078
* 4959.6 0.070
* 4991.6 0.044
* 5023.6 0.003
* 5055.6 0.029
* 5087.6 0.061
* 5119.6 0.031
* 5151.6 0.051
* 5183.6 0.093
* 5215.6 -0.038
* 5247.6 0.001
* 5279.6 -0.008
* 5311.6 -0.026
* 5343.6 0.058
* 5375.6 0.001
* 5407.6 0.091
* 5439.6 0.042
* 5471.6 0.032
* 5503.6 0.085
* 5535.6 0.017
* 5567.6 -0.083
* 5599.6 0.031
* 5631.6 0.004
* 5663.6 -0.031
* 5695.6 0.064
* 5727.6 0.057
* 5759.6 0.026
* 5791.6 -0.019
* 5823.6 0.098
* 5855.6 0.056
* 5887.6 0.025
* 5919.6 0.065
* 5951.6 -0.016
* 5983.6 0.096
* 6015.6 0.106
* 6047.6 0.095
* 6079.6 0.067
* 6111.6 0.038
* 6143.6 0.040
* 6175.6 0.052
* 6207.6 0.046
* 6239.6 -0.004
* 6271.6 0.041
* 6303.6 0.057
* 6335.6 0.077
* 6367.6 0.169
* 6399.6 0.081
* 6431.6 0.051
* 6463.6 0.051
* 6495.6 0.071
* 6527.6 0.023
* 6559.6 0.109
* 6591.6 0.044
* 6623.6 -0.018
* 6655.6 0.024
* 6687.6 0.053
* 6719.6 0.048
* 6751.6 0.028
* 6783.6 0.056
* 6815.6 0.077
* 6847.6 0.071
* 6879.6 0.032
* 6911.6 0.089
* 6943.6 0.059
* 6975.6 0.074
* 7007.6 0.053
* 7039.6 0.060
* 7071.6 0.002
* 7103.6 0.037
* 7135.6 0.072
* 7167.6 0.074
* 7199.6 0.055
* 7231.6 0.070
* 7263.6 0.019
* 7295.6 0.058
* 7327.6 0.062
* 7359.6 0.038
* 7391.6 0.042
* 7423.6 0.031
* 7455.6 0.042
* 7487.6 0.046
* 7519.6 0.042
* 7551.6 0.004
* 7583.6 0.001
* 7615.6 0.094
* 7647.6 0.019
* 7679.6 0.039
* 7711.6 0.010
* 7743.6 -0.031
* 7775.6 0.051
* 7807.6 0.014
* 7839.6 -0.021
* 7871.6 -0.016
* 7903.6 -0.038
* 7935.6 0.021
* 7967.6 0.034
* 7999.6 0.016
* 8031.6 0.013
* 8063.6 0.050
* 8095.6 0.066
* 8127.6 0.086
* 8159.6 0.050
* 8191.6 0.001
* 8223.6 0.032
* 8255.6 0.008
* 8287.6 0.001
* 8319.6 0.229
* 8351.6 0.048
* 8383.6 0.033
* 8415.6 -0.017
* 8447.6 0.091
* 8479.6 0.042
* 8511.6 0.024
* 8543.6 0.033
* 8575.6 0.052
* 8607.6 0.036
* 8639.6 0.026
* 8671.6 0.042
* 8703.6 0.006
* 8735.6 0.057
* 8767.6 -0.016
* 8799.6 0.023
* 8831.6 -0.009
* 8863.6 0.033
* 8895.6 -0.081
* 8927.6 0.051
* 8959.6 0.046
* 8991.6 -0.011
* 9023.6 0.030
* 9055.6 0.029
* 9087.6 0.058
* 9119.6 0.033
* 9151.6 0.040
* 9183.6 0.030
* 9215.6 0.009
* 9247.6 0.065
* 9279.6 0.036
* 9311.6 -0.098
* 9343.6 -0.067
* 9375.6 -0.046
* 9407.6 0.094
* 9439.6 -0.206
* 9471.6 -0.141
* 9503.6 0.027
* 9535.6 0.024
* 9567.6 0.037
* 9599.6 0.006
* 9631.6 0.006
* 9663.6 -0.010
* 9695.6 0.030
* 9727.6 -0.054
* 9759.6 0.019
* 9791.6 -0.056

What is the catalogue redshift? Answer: 1.233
